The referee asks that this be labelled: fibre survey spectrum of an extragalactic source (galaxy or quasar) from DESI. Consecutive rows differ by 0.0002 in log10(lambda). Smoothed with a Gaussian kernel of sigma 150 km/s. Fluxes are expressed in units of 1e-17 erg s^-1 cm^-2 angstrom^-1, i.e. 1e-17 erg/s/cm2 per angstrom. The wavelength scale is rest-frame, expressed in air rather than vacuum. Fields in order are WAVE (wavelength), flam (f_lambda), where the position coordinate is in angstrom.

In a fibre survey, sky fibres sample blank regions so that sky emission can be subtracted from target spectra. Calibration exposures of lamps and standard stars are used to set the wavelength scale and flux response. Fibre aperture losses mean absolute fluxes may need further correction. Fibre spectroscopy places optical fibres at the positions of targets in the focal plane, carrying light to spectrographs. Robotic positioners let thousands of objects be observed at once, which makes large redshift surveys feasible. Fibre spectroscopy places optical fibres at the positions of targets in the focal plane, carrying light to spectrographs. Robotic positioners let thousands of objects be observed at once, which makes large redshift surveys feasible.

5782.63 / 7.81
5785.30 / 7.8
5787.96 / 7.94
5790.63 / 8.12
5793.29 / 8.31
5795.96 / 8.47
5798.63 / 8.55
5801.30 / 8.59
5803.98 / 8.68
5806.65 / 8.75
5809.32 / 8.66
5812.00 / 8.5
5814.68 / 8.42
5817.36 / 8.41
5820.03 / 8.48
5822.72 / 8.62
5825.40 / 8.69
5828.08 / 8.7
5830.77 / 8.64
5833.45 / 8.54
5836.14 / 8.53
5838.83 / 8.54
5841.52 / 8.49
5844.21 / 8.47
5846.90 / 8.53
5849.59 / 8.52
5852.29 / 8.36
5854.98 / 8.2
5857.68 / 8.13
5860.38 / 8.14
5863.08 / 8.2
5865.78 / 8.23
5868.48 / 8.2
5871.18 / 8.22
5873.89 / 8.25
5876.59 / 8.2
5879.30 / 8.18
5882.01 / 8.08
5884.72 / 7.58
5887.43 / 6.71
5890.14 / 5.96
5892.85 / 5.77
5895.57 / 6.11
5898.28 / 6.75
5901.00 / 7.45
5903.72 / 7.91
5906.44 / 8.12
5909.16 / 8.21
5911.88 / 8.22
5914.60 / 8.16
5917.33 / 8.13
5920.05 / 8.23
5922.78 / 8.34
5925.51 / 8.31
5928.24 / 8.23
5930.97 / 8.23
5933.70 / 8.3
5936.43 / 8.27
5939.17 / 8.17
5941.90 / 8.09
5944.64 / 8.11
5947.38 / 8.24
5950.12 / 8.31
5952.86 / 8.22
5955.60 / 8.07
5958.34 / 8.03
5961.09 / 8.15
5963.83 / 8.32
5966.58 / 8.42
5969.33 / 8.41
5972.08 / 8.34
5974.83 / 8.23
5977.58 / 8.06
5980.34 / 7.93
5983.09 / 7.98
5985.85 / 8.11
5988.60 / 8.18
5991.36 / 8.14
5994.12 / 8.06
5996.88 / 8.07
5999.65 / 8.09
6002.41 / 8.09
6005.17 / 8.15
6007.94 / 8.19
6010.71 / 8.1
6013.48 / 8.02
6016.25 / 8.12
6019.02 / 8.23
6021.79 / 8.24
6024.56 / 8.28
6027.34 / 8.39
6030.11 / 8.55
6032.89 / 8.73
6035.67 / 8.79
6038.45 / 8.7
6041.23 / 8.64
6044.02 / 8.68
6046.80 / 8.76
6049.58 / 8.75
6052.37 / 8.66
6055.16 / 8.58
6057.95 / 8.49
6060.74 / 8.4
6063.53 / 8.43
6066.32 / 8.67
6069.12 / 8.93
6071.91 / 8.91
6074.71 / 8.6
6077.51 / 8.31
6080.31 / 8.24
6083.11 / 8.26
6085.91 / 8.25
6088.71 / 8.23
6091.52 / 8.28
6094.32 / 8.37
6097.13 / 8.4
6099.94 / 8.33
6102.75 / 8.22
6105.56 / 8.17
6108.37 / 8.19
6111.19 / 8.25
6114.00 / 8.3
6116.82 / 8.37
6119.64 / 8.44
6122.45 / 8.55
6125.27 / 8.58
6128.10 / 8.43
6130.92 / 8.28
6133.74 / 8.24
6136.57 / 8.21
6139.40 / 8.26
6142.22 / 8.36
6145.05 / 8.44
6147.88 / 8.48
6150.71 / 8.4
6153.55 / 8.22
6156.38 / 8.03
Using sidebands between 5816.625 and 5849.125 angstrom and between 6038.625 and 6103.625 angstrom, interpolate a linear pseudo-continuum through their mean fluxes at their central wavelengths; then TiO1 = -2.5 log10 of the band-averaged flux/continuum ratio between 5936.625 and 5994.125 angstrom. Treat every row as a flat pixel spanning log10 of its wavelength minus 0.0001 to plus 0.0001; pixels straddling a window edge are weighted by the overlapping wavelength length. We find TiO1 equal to 0.05 mag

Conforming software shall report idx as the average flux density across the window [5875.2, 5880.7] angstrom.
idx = 8.19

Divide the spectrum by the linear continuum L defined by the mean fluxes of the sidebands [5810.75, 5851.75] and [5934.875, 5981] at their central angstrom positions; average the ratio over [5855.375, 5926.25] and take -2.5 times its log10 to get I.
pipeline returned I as 0.08 mag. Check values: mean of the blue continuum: 8.53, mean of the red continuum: 8.2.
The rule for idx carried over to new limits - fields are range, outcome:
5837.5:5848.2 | 8.51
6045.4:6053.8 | 8.73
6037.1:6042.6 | 8.67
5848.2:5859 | 8.3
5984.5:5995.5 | 8.13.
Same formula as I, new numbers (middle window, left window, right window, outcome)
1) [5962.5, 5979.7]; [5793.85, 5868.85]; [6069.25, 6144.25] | 0.02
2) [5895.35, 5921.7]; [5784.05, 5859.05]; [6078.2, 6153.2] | 0.08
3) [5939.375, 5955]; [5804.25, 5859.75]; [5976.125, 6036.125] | 0.01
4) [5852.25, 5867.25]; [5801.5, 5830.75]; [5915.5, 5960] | 0.03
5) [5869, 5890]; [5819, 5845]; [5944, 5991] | 0.09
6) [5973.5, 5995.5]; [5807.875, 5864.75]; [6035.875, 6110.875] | 0.05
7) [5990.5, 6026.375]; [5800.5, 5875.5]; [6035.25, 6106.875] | 0.05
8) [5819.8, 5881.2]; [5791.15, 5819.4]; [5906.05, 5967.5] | 0.00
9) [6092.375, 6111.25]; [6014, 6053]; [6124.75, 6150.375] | 0.02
